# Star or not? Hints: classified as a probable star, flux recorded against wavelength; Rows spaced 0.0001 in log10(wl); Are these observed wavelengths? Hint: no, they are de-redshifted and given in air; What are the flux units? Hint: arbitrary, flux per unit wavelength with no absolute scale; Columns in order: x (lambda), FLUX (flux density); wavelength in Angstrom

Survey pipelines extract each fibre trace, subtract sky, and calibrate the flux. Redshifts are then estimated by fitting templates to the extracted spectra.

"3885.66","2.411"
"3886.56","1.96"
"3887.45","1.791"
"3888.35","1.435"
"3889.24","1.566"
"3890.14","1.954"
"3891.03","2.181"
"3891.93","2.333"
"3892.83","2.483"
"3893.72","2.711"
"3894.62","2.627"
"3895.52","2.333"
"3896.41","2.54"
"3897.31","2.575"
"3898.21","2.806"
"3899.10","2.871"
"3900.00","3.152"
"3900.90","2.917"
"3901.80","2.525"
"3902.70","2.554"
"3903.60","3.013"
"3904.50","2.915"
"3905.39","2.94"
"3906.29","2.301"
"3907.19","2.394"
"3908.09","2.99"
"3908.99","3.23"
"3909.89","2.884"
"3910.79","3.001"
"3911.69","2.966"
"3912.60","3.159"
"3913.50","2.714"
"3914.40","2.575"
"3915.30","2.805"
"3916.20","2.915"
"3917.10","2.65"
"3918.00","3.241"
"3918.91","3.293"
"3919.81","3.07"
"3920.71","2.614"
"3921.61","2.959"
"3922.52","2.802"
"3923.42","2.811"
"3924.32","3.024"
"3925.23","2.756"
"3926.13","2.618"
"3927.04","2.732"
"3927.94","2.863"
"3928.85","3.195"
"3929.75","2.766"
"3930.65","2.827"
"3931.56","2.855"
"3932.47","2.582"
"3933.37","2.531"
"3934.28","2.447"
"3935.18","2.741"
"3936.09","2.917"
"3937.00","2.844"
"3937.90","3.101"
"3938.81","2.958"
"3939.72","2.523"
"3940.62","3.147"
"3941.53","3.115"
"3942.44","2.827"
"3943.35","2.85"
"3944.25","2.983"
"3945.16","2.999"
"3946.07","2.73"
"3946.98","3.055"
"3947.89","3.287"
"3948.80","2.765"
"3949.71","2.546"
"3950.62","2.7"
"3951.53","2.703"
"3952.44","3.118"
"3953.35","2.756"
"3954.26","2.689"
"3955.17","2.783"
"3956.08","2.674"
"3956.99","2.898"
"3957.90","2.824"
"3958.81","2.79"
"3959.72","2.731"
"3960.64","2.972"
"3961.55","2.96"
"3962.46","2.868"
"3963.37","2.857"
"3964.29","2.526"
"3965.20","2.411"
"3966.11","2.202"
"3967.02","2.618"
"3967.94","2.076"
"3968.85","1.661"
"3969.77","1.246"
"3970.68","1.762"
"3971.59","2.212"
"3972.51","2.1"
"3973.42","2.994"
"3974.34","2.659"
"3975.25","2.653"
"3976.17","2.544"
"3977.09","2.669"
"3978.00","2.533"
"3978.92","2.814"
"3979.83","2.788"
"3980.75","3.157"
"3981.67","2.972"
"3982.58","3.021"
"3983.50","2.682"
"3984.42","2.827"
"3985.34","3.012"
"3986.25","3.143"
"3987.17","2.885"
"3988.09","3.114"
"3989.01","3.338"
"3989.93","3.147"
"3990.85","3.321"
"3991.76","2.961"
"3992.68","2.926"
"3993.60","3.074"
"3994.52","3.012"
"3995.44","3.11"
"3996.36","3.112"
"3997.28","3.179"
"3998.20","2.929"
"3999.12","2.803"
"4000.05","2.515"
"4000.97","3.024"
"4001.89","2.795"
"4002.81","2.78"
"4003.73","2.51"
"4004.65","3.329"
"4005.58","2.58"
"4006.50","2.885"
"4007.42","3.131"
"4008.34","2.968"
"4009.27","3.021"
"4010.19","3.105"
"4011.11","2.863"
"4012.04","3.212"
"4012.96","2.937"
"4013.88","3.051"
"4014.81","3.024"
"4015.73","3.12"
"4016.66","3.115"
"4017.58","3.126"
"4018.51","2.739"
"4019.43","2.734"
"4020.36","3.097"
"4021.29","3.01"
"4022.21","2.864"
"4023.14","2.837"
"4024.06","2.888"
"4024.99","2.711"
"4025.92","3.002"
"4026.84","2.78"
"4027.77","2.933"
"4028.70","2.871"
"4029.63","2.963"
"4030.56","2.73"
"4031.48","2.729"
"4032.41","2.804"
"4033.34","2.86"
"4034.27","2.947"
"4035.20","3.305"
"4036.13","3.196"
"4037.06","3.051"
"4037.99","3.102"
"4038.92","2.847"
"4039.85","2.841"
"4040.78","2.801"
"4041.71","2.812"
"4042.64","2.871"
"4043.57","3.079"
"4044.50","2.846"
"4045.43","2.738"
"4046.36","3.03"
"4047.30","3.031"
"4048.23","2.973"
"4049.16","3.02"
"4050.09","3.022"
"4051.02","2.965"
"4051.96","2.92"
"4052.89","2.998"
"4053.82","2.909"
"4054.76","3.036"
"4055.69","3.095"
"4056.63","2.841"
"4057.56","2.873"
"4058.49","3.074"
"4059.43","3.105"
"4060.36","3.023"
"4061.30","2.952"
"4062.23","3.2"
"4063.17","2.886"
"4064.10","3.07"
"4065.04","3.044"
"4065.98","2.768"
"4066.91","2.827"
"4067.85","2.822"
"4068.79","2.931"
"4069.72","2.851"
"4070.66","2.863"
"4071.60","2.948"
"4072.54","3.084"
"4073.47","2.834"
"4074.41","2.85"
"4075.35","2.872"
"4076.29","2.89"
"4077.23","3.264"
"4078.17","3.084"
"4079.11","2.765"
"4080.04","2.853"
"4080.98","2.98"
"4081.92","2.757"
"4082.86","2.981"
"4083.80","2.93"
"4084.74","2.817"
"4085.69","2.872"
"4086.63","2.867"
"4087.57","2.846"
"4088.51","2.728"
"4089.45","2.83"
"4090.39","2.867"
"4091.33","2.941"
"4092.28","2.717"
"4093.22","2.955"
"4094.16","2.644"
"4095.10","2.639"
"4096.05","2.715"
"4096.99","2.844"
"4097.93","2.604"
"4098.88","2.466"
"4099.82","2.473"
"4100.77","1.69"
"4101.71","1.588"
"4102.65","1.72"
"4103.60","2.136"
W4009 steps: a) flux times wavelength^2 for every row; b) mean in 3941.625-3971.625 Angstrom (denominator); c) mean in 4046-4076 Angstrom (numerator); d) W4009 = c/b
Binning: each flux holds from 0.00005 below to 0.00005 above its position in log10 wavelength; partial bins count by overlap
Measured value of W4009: 1.18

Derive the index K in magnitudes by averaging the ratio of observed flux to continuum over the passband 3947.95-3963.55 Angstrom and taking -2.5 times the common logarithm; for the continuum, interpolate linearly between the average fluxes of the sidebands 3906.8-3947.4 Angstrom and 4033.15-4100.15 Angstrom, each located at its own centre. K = 0.02 mag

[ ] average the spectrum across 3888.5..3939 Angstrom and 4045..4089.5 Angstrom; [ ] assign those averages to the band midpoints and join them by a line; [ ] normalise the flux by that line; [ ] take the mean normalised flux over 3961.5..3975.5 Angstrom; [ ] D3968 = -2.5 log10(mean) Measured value 0.199 mag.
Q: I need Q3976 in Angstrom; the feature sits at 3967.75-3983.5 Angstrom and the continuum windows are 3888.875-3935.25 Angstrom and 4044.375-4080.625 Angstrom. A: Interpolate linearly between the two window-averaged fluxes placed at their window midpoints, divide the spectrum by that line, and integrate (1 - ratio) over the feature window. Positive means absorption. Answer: 2.0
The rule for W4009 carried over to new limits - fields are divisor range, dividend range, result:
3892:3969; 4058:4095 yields 1.12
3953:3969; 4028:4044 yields 1.15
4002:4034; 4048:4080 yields 1.04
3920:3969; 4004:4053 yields 1.11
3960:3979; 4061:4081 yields 1.27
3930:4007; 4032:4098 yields 1.10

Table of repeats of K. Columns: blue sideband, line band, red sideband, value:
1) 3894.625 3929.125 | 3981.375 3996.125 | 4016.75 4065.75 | -0.051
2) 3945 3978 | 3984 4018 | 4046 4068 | -0.090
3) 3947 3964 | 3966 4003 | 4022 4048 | 0.044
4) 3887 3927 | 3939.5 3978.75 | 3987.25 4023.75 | 0.073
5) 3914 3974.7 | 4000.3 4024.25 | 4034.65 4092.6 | -0.037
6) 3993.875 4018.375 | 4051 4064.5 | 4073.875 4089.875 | -0.030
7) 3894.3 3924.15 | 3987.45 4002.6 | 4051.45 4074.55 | -0.044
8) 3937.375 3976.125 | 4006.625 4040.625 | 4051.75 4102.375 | -0.074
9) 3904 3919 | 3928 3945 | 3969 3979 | -0.075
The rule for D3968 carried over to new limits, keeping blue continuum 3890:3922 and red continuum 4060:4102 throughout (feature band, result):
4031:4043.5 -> -0.053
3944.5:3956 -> -0.025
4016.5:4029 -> -0.041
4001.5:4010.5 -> -0.044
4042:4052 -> -0.056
